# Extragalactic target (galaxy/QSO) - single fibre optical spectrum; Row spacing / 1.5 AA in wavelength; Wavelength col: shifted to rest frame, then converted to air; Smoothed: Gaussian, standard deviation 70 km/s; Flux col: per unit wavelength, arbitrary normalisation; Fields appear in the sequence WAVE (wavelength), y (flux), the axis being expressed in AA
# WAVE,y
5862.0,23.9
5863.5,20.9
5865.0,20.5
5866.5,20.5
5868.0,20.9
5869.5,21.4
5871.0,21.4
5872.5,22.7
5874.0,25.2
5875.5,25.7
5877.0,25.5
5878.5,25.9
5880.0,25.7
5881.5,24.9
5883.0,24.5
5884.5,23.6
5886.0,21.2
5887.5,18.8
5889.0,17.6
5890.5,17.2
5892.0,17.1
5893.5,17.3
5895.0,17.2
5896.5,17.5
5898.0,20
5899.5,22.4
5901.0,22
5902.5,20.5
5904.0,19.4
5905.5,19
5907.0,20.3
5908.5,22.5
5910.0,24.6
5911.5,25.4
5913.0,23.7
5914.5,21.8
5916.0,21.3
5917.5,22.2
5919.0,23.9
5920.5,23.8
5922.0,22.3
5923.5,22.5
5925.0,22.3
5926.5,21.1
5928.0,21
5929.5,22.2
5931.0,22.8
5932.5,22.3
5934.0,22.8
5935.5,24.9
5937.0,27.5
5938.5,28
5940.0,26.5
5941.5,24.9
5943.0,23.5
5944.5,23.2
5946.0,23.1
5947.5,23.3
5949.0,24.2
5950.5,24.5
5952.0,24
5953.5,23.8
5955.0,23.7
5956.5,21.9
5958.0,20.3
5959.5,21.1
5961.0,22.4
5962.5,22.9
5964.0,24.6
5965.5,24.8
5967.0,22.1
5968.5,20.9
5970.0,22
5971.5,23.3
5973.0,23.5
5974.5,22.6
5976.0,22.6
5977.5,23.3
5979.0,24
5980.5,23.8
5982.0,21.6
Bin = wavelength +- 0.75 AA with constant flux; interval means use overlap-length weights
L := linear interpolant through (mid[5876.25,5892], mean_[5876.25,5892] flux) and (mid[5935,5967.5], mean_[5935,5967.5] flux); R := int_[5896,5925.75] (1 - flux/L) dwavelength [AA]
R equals 1.3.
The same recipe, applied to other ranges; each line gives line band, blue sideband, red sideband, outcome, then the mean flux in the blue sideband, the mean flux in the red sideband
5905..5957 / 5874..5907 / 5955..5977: -3.3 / 21.2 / 22.6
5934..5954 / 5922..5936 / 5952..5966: -1.8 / 22.4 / 22.9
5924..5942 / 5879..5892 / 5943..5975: -1.1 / 21.5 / 23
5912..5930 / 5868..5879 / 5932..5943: 1.8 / 23.7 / 25.2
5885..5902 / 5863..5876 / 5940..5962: 2.6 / 22.1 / 23.2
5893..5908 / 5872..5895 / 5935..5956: 2.0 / 22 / 24.6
